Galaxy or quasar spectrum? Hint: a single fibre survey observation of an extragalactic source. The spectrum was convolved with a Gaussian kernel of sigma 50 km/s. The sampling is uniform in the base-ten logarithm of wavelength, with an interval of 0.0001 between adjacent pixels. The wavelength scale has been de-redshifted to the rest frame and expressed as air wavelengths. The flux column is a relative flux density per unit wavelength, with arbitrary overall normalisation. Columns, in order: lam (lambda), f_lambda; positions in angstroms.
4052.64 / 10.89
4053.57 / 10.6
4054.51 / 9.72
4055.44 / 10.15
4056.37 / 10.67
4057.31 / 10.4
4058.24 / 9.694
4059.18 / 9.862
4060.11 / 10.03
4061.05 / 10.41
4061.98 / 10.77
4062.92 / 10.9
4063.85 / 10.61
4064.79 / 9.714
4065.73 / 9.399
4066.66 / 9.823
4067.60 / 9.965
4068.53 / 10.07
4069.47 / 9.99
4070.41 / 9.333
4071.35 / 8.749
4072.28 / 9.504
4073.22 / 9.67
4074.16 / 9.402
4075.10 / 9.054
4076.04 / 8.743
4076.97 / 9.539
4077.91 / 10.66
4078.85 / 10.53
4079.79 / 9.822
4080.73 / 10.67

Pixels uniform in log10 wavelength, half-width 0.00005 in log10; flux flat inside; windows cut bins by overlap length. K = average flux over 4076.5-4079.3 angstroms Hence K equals 10.3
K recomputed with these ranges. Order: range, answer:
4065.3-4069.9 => 9.87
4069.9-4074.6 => 9.33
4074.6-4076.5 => 8.89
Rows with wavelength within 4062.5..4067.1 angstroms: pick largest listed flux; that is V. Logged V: 10.9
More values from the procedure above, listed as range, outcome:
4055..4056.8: 10.67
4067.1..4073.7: 10.07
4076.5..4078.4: 10.66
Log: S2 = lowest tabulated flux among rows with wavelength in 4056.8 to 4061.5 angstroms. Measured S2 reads 9.694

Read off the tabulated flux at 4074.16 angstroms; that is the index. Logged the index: 9.402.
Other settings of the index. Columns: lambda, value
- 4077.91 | 10.66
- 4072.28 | 9.504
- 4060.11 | 10.03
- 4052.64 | 10.89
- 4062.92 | 10.9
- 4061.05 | 10.41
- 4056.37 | 10.67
